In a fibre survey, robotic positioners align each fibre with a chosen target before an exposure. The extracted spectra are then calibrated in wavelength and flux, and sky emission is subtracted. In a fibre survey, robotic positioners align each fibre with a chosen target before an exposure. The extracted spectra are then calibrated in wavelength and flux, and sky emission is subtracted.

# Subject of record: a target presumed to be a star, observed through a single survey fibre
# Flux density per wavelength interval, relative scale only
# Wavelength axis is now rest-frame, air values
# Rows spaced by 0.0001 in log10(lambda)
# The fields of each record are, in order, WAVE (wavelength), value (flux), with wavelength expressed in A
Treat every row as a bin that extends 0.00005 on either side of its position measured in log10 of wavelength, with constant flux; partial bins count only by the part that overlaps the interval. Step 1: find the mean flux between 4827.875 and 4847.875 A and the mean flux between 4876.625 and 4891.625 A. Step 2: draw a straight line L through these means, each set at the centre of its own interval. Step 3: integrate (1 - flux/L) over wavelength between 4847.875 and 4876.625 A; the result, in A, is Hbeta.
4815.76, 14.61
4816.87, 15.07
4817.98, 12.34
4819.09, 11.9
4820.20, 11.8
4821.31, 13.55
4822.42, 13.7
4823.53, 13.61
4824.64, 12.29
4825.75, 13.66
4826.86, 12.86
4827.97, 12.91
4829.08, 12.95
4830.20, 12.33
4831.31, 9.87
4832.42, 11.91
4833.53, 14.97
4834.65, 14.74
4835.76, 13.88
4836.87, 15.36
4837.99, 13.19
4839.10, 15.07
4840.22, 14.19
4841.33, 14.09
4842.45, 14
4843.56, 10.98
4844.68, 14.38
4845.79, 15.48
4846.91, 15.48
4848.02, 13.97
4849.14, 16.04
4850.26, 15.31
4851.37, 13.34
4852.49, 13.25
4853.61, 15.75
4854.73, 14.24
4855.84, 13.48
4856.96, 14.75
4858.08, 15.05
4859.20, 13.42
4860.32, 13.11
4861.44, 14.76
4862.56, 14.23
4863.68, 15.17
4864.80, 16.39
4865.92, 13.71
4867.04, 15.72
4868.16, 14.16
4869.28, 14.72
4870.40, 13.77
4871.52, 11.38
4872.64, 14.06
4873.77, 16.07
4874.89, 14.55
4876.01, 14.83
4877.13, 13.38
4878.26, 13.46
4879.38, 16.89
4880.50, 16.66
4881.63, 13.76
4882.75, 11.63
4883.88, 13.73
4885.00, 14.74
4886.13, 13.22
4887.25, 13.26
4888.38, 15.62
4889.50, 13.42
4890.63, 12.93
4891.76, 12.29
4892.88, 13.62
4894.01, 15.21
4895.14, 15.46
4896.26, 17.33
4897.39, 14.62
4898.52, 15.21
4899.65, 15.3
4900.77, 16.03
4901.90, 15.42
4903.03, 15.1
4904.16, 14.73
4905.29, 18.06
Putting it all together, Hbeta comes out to -1.2 A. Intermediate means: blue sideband 13.7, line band 14.4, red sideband 14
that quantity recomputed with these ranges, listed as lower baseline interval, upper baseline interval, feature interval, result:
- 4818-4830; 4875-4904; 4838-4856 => -1.1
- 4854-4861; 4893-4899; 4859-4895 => 1.3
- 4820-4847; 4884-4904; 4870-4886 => 0.1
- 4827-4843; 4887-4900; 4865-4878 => -0.1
